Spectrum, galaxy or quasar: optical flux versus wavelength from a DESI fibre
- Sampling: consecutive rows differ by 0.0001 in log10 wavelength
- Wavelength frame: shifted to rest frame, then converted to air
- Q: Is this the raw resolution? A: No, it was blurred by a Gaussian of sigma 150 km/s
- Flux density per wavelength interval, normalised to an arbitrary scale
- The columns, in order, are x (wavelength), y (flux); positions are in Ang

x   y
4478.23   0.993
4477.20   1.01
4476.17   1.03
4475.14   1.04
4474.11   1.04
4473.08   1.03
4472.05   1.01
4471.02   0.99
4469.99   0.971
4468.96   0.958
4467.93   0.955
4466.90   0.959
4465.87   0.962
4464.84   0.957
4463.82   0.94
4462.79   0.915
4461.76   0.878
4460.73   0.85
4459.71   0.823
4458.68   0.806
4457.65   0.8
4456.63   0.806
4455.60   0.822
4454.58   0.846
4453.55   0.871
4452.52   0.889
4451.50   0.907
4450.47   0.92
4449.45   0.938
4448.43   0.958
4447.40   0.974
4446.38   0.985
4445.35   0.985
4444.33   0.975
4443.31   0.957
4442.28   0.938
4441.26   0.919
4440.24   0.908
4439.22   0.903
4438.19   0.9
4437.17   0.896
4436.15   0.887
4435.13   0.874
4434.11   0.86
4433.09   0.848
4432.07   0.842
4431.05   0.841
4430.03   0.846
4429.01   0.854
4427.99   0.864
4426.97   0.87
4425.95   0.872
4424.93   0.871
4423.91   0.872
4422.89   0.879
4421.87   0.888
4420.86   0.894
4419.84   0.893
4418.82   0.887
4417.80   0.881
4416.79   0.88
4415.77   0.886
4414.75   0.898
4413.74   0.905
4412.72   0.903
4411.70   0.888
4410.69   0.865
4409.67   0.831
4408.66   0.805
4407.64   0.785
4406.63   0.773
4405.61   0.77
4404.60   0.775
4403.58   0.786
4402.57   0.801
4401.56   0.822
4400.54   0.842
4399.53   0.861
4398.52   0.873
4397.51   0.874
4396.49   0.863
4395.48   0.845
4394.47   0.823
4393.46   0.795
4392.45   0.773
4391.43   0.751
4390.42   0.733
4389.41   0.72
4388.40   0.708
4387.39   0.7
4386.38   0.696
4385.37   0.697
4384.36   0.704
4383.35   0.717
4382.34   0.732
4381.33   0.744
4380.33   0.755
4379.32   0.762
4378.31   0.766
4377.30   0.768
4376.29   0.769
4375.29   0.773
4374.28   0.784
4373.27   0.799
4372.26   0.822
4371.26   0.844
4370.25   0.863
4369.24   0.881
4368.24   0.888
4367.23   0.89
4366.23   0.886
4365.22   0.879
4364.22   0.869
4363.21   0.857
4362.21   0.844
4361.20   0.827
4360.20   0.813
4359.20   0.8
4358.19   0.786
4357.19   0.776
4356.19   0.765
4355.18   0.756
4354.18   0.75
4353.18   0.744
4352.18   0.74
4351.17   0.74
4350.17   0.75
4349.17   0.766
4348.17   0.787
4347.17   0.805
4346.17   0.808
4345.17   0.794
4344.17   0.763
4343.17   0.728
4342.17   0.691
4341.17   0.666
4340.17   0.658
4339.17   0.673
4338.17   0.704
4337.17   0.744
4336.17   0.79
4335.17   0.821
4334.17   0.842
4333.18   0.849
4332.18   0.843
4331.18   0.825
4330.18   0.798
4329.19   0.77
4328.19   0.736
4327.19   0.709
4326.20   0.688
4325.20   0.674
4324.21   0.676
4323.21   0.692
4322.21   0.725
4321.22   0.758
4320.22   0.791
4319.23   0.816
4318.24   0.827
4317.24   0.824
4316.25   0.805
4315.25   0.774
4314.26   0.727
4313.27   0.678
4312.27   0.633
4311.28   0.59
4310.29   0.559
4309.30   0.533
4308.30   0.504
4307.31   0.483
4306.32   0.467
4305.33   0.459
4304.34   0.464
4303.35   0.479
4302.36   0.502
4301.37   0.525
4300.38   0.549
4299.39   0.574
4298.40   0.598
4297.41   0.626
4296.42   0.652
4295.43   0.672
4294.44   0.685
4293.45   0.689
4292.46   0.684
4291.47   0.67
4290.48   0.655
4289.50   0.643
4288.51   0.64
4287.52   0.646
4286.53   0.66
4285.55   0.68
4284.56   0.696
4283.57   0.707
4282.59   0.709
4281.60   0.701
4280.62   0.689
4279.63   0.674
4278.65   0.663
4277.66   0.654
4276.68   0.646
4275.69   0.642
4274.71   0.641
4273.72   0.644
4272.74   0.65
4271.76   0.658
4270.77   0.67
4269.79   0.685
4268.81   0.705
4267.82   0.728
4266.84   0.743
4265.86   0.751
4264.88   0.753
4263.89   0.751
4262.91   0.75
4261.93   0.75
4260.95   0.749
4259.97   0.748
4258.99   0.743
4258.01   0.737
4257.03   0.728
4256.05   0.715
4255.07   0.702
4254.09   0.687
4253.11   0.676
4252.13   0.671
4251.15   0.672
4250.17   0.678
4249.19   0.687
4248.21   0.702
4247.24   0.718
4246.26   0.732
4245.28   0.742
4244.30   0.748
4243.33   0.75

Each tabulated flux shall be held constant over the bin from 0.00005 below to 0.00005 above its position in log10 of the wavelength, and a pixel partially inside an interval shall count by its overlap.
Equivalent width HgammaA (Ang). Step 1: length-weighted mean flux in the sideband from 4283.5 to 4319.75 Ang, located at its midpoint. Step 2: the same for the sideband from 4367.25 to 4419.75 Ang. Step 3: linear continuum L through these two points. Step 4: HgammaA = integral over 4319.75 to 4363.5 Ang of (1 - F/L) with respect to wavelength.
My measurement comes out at -3.35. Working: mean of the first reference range 0.631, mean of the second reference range 0.807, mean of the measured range 0.761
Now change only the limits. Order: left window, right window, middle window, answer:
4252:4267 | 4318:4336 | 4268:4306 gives 5.54 Ang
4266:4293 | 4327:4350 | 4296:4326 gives 3.78 Ang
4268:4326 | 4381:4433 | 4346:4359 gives -0.53 Ang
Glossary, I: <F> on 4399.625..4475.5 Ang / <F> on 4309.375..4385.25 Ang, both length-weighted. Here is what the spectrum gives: 1.2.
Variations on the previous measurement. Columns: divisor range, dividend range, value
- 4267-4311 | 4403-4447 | 1.40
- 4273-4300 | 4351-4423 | 1.23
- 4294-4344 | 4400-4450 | 1.29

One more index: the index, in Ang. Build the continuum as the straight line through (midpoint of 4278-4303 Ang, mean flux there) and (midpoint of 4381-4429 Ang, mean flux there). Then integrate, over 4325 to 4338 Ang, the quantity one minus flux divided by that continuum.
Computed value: -1.2 Ang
